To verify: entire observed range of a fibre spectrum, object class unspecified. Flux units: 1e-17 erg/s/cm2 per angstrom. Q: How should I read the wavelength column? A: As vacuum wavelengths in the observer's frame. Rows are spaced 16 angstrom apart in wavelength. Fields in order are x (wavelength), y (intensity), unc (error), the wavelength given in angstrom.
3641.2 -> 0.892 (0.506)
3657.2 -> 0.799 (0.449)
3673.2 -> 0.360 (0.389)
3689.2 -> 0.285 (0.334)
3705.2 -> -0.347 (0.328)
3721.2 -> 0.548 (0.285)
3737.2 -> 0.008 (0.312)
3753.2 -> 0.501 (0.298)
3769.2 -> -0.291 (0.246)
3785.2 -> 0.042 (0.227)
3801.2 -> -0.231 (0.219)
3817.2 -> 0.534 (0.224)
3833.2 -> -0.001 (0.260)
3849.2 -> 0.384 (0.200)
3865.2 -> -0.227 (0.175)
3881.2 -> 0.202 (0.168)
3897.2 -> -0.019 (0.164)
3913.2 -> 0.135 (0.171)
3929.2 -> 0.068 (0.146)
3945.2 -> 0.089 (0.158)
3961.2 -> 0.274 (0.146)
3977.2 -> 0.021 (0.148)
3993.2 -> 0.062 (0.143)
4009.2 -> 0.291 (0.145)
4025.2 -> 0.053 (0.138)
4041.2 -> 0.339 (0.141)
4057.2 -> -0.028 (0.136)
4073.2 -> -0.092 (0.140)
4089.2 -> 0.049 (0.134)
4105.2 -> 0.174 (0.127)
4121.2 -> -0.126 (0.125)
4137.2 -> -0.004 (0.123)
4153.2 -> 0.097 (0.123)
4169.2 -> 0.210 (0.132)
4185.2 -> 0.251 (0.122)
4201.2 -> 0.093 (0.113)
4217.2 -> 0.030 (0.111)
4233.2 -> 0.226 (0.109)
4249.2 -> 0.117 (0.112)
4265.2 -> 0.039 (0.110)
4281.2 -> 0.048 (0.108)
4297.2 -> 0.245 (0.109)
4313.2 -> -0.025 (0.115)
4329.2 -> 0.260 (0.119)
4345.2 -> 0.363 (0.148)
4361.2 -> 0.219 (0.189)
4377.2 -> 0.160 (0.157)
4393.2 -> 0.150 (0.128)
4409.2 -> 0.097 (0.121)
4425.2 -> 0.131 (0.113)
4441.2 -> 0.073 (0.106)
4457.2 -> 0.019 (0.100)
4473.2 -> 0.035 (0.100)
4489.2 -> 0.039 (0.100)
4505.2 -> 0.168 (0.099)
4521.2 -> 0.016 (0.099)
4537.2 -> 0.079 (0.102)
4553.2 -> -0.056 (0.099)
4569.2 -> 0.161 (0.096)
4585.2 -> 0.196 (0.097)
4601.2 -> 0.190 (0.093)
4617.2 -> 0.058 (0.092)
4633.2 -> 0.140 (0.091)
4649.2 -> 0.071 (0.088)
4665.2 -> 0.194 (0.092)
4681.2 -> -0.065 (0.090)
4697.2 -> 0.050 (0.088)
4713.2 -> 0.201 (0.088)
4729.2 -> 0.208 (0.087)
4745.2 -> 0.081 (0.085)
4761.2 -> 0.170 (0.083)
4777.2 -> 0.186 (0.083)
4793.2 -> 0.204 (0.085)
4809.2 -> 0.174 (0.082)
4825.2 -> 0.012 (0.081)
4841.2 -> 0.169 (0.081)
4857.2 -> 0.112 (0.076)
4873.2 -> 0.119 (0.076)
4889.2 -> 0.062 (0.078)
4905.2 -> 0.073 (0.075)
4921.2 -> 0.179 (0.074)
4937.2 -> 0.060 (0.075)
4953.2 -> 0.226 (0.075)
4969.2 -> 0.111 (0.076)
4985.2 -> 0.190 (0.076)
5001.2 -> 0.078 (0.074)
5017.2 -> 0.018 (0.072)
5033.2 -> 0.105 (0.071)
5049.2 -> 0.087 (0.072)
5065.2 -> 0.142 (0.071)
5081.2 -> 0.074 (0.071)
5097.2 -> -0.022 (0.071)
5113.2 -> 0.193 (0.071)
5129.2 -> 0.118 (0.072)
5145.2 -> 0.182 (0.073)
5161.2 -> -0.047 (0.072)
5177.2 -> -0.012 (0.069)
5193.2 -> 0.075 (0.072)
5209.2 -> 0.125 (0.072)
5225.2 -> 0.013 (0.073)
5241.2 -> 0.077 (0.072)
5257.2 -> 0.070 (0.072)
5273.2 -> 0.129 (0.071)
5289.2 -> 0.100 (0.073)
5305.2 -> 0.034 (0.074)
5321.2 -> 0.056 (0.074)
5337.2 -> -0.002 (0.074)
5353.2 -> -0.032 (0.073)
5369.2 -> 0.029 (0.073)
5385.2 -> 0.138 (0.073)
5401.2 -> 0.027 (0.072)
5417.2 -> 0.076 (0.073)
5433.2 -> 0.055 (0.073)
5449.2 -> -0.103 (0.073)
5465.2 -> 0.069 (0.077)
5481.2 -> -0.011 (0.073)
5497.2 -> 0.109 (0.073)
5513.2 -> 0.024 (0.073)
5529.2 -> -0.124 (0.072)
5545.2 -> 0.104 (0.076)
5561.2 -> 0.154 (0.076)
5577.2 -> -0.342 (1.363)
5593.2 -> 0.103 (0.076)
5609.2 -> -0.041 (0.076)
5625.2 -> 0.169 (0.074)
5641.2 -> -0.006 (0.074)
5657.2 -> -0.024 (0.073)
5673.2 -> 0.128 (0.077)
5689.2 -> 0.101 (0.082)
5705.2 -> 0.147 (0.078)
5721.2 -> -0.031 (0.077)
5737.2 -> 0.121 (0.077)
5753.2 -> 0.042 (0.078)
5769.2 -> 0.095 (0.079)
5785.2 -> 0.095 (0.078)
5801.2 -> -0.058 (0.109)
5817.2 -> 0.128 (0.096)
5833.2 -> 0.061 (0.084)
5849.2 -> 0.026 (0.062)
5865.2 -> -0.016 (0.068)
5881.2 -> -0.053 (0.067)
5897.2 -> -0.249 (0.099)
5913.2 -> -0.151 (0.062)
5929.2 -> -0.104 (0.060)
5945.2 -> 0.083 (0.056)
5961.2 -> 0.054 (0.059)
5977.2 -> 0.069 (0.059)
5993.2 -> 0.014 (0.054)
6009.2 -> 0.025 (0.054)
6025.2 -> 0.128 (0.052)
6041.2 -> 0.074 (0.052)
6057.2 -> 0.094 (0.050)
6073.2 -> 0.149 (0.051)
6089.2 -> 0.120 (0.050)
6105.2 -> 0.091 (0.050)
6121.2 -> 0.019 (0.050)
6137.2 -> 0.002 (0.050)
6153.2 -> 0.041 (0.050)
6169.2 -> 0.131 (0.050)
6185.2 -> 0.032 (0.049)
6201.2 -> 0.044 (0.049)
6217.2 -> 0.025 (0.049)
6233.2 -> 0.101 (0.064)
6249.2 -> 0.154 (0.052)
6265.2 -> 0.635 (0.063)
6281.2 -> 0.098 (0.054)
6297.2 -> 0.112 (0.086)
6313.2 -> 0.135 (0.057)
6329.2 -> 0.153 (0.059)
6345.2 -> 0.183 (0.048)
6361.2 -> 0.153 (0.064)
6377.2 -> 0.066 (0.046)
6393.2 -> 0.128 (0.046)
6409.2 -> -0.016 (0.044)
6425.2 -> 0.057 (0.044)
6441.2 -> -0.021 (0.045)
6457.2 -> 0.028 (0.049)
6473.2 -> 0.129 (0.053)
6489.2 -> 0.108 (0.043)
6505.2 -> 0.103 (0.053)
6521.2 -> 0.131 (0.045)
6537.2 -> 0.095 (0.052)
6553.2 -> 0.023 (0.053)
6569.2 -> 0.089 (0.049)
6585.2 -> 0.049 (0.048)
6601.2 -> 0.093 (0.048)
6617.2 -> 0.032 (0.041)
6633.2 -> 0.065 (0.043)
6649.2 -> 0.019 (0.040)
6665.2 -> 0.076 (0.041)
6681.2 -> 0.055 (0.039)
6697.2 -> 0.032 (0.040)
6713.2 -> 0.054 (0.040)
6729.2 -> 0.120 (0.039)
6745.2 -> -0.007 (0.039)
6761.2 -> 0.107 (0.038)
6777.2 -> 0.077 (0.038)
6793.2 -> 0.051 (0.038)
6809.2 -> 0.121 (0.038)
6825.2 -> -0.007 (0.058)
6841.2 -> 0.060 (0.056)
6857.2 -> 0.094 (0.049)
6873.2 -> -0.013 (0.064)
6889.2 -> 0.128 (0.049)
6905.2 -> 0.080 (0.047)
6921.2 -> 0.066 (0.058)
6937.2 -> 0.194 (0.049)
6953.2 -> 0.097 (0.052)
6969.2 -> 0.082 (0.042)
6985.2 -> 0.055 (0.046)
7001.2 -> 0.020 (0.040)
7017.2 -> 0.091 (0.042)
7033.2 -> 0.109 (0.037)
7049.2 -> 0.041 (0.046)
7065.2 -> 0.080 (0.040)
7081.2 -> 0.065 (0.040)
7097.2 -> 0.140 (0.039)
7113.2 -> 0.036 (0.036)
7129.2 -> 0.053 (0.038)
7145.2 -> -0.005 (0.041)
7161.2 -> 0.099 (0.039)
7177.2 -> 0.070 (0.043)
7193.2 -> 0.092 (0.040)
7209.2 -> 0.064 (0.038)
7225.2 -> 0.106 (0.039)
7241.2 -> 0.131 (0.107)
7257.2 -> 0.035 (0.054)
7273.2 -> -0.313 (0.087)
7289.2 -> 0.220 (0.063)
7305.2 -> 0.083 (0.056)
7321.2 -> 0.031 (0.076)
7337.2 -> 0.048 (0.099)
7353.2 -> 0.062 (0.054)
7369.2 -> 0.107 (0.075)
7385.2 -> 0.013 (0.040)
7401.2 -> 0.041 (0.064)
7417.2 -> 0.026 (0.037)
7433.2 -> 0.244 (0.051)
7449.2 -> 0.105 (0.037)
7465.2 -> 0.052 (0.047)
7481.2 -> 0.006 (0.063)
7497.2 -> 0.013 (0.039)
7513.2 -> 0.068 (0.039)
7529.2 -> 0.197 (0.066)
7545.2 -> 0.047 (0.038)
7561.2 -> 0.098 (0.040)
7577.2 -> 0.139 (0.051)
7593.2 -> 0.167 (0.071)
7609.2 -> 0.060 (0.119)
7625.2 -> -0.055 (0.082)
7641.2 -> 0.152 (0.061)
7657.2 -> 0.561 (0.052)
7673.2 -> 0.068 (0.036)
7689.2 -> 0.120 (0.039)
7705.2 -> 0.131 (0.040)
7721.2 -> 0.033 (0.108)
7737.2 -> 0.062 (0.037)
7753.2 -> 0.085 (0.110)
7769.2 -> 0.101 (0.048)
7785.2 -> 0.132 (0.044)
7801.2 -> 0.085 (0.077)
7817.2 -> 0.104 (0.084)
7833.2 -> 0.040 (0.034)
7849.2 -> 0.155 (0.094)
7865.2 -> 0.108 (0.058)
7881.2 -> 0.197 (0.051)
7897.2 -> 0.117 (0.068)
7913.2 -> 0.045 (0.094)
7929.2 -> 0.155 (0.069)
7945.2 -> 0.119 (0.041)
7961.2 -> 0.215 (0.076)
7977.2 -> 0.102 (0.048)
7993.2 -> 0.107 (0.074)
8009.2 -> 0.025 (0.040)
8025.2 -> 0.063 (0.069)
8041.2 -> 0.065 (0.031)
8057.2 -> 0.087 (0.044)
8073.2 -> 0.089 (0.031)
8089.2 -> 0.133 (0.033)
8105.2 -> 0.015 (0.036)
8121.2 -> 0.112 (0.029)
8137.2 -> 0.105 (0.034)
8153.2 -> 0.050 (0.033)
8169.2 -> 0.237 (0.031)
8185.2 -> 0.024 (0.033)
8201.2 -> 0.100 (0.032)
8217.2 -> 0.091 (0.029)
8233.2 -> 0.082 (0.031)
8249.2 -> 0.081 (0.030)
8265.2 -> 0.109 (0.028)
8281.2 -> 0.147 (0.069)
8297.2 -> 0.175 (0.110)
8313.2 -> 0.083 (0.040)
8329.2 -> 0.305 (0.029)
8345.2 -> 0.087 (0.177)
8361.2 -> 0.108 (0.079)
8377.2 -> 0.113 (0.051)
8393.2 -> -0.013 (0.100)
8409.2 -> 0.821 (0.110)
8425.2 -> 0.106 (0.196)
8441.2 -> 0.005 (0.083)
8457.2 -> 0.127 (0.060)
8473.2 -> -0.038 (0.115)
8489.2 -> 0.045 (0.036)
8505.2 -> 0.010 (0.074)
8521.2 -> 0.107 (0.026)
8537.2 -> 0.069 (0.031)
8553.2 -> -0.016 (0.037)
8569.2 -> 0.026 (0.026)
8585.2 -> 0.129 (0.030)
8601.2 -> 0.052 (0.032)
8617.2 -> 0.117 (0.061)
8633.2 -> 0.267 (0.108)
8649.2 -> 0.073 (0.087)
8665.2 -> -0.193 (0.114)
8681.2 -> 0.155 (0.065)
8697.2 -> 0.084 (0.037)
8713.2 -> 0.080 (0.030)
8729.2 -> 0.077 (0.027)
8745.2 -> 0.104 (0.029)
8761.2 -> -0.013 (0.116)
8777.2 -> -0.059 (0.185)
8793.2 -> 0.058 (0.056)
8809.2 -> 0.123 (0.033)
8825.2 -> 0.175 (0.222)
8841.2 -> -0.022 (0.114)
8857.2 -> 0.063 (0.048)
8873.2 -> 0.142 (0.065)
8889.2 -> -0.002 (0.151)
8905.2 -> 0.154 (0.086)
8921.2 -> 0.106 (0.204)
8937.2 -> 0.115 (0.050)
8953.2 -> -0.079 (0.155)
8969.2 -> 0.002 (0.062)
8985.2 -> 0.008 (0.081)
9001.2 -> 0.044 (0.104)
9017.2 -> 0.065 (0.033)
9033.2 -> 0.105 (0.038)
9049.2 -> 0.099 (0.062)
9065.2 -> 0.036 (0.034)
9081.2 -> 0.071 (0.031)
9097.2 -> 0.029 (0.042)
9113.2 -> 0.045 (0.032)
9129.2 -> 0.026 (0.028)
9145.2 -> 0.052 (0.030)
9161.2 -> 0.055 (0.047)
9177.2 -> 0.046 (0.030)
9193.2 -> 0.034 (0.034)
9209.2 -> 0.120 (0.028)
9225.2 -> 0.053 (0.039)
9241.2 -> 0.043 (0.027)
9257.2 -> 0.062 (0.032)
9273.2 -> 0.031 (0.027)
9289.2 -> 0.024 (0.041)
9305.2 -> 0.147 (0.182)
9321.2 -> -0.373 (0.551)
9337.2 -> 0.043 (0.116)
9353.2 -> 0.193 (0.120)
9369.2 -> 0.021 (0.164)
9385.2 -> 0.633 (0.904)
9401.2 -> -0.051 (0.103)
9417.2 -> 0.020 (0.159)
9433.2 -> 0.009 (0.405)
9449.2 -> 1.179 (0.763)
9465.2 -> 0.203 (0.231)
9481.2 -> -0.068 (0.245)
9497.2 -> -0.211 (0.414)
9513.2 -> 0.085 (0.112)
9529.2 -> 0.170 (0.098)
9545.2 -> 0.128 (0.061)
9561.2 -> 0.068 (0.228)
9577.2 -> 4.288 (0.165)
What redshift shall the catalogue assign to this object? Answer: 0.680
